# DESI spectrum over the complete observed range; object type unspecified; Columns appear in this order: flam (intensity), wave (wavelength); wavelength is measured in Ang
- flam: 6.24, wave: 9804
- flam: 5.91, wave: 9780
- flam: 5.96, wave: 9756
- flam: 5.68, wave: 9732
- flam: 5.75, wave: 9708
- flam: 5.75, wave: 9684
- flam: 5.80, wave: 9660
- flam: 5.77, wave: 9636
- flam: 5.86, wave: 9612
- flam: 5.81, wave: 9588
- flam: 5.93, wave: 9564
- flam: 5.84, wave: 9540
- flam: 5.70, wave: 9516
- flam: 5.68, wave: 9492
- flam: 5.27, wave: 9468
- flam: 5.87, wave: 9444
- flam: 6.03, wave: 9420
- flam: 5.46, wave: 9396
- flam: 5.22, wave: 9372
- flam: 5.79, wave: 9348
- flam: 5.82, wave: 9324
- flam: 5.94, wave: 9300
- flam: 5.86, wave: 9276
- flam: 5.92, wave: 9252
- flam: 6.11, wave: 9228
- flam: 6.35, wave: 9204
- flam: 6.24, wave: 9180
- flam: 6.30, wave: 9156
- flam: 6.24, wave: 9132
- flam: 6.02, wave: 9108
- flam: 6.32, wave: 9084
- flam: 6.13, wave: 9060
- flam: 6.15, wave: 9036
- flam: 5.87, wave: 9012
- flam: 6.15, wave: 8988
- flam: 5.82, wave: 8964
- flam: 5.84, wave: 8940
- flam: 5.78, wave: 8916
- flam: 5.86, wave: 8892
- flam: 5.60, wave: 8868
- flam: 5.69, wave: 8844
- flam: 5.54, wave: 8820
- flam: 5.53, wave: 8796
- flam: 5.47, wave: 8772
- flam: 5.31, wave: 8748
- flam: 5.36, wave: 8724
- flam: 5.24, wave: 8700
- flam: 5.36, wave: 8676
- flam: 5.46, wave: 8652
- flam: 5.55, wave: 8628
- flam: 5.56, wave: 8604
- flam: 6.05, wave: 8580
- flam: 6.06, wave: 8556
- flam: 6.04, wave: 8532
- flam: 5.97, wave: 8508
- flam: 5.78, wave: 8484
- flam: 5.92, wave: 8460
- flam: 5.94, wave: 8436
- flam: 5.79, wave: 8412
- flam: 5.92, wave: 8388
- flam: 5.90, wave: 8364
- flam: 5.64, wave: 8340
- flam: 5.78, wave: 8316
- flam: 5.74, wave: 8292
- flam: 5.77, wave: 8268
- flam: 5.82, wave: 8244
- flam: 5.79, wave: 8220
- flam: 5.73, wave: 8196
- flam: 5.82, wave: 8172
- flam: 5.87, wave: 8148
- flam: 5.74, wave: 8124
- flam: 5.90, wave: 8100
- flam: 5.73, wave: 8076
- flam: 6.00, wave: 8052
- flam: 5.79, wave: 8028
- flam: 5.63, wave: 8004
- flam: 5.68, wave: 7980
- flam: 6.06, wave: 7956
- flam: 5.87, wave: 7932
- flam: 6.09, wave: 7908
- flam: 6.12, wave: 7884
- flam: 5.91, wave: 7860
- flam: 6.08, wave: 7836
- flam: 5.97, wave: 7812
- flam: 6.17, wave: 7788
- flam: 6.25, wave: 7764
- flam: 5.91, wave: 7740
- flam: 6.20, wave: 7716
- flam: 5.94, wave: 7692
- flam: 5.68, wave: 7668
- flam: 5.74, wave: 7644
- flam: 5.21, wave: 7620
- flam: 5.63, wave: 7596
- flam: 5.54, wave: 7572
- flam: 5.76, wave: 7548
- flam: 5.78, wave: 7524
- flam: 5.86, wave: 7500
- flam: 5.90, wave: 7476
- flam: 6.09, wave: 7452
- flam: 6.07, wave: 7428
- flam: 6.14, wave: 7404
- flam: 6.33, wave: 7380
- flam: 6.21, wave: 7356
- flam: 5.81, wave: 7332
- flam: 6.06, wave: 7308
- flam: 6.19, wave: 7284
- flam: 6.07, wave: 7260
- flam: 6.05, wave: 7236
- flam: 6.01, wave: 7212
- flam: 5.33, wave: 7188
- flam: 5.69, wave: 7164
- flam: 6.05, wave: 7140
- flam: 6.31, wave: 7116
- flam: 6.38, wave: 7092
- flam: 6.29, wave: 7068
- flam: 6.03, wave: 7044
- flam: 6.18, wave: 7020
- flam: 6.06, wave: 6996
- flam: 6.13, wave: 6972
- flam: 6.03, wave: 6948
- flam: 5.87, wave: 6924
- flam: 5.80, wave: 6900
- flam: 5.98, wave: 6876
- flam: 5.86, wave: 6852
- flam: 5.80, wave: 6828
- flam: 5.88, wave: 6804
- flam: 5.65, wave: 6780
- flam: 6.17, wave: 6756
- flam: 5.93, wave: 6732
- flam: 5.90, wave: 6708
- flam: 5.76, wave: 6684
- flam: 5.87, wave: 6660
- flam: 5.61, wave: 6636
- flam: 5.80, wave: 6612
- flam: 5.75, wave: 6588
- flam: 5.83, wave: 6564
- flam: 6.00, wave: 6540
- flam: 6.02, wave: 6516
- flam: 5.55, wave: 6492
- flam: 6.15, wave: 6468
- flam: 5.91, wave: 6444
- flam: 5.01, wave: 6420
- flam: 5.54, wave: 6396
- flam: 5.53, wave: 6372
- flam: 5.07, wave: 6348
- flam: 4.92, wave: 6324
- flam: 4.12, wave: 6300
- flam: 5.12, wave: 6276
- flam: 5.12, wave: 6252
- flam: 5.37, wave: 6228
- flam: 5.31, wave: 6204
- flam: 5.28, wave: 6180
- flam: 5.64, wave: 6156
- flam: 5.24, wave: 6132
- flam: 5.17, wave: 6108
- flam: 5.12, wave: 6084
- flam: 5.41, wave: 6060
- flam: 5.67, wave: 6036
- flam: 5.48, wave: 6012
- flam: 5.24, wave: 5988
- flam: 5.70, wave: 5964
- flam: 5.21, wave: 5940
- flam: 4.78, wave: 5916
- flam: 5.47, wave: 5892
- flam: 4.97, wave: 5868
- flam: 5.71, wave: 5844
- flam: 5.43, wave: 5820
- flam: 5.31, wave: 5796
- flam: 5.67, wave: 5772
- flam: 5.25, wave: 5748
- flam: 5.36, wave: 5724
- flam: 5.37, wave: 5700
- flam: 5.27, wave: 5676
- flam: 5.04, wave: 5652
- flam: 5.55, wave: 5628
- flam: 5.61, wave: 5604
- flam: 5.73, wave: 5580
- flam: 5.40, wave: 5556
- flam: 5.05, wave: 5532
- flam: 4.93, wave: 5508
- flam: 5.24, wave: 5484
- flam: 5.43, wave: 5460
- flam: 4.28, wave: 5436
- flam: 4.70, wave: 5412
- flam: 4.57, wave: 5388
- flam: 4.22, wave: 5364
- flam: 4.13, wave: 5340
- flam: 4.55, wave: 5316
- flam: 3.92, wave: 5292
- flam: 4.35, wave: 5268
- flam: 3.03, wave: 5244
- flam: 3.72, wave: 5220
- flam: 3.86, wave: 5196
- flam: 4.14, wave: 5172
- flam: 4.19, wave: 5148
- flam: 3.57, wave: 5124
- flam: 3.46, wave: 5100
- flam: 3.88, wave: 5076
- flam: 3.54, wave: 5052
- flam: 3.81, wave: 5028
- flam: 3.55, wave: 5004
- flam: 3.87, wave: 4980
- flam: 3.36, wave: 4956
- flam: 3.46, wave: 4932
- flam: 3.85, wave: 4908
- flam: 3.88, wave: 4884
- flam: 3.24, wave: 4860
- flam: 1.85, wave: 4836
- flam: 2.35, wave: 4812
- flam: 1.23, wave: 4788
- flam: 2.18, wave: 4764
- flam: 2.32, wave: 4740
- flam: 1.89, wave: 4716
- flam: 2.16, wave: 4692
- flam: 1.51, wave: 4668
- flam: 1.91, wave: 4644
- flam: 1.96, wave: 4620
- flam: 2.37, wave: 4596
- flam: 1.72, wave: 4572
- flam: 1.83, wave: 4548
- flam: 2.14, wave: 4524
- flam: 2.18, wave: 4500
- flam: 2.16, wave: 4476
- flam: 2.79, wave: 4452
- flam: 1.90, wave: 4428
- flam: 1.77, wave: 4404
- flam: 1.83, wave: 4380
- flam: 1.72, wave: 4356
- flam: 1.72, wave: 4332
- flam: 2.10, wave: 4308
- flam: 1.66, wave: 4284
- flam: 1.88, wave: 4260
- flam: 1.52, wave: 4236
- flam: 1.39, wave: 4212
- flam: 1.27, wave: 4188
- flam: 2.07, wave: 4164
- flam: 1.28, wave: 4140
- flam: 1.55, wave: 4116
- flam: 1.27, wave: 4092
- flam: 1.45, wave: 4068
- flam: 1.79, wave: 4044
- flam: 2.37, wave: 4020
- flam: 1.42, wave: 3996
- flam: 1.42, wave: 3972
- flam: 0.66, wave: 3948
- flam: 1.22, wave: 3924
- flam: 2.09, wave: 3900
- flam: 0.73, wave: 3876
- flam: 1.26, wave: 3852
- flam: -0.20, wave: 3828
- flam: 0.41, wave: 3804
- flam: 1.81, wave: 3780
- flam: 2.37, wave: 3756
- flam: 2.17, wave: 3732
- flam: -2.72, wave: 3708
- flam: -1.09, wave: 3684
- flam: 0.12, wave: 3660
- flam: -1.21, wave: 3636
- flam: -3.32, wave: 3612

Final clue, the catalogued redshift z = 0.22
